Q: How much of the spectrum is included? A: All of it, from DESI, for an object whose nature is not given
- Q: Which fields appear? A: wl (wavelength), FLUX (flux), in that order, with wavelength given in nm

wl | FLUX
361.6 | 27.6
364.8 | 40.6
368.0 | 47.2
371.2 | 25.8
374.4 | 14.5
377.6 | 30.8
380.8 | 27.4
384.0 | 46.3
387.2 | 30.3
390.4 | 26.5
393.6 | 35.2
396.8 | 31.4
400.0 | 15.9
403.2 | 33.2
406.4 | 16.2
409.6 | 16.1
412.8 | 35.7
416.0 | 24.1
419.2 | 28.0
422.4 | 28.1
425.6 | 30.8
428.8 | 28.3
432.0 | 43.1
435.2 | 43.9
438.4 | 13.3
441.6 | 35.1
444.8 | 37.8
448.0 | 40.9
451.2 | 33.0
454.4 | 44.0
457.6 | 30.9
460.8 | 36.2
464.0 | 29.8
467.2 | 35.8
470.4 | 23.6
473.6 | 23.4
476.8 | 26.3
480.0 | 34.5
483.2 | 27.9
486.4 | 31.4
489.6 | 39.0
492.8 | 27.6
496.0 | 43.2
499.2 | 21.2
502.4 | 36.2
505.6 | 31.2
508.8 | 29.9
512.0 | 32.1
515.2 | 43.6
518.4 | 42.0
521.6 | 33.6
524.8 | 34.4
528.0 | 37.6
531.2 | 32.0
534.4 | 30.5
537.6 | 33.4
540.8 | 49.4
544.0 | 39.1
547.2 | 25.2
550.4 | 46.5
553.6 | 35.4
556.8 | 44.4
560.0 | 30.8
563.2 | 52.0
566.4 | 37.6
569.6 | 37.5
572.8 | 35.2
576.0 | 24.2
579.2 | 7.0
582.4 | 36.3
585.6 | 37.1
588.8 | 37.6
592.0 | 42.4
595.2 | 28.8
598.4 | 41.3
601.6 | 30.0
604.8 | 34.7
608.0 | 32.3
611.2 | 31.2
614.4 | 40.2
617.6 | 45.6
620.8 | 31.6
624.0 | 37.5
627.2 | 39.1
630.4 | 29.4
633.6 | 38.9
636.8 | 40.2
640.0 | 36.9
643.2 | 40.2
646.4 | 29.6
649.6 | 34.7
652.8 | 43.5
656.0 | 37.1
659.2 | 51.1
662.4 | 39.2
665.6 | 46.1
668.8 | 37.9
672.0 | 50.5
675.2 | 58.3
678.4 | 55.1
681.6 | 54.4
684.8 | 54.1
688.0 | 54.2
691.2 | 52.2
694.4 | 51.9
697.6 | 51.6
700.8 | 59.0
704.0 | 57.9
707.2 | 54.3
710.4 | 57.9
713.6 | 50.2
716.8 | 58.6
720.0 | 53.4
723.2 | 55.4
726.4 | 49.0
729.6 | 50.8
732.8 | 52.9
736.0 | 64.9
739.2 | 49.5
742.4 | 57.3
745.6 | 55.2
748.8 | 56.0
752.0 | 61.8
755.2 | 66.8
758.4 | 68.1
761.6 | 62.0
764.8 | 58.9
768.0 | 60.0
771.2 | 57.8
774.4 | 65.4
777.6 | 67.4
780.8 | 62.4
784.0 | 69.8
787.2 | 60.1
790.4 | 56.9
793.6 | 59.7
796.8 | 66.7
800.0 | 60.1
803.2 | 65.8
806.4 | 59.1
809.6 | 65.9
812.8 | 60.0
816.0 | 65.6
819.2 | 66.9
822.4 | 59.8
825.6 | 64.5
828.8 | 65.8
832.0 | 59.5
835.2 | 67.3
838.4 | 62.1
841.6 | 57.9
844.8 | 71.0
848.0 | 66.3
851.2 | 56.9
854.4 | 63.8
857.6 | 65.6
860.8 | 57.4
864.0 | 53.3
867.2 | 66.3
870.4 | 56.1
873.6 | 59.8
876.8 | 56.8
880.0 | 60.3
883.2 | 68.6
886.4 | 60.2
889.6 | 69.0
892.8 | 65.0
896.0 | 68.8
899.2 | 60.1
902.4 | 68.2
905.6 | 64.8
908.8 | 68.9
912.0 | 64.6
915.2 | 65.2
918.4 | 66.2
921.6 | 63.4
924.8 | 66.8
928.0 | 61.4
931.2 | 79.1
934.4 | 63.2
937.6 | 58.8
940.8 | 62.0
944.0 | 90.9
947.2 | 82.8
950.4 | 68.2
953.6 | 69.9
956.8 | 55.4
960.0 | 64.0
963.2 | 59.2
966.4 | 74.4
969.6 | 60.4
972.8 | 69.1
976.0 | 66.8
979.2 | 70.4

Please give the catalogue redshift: 0.68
